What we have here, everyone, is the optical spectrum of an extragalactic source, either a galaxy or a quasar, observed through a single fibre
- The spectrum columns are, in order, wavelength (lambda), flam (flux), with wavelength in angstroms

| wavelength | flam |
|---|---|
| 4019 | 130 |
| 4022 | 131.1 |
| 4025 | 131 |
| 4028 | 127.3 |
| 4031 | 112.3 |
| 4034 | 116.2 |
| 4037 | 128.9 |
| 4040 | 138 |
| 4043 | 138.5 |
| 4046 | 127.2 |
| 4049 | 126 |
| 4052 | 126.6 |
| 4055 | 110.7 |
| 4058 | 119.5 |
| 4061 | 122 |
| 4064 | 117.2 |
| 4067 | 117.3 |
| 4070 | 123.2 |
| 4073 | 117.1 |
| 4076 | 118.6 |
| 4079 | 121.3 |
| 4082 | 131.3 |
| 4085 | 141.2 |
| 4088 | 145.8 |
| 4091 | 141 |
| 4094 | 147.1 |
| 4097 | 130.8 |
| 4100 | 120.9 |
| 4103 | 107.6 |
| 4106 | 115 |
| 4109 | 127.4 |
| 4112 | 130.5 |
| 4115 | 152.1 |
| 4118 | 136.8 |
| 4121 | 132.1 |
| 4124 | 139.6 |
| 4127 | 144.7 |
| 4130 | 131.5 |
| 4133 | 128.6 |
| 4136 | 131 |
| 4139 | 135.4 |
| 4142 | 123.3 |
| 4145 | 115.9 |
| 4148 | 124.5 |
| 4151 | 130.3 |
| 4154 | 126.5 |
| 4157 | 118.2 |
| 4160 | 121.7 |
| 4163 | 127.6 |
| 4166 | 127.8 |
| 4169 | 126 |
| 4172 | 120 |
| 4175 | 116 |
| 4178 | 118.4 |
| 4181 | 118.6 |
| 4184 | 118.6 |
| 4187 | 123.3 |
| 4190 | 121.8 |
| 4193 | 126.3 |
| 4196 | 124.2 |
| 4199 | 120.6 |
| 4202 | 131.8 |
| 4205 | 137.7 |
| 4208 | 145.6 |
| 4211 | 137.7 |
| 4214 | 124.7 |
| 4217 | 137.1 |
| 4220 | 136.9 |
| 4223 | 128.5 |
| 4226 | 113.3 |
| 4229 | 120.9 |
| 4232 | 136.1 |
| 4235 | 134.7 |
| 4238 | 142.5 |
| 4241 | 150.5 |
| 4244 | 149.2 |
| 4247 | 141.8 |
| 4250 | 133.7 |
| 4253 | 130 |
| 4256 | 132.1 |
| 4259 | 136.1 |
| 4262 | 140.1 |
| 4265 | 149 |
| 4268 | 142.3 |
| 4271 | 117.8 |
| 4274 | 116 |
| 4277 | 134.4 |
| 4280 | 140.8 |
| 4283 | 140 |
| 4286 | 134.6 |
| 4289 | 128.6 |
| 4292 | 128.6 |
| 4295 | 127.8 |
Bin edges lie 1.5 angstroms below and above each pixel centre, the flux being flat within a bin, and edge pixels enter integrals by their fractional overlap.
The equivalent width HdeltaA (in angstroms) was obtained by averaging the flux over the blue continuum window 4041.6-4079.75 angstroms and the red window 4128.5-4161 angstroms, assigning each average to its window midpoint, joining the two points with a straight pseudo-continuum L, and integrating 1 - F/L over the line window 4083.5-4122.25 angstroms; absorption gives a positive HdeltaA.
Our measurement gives -2.8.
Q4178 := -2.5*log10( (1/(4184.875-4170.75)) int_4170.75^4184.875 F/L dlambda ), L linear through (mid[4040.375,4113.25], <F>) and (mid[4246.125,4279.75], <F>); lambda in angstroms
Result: 0.106 mag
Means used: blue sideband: 126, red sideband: 134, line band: 118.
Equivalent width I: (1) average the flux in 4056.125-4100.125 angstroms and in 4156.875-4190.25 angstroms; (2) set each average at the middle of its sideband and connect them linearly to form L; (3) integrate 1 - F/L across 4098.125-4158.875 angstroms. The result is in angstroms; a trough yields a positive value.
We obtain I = -1.99 angstroms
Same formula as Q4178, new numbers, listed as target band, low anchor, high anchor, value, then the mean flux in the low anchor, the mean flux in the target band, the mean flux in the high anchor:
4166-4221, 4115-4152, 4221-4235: 0.012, 132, 127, 126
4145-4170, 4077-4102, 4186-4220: 0.061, 134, 125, 130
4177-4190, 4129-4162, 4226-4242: 0.083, 126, 120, 134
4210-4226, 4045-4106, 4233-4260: 0.046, 125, 131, 139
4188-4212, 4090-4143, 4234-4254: 0.059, 132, 130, 141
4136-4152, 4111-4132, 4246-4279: 0.093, 138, 126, 134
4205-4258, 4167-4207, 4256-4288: -0.046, 124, 135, 135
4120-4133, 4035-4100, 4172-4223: -0.071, 128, 136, 127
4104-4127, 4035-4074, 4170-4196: -0.094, 124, 134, 121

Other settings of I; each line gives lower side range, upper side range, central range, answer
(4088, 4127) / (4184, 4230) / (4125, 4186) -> 2.5 angstroms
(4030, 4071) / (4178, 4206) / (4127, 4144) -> -1.0 angstroms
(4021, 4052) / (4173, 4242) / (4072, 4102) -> -0.8 angstroms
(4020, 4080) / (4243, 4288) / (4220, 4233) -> 0.8 angstroms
